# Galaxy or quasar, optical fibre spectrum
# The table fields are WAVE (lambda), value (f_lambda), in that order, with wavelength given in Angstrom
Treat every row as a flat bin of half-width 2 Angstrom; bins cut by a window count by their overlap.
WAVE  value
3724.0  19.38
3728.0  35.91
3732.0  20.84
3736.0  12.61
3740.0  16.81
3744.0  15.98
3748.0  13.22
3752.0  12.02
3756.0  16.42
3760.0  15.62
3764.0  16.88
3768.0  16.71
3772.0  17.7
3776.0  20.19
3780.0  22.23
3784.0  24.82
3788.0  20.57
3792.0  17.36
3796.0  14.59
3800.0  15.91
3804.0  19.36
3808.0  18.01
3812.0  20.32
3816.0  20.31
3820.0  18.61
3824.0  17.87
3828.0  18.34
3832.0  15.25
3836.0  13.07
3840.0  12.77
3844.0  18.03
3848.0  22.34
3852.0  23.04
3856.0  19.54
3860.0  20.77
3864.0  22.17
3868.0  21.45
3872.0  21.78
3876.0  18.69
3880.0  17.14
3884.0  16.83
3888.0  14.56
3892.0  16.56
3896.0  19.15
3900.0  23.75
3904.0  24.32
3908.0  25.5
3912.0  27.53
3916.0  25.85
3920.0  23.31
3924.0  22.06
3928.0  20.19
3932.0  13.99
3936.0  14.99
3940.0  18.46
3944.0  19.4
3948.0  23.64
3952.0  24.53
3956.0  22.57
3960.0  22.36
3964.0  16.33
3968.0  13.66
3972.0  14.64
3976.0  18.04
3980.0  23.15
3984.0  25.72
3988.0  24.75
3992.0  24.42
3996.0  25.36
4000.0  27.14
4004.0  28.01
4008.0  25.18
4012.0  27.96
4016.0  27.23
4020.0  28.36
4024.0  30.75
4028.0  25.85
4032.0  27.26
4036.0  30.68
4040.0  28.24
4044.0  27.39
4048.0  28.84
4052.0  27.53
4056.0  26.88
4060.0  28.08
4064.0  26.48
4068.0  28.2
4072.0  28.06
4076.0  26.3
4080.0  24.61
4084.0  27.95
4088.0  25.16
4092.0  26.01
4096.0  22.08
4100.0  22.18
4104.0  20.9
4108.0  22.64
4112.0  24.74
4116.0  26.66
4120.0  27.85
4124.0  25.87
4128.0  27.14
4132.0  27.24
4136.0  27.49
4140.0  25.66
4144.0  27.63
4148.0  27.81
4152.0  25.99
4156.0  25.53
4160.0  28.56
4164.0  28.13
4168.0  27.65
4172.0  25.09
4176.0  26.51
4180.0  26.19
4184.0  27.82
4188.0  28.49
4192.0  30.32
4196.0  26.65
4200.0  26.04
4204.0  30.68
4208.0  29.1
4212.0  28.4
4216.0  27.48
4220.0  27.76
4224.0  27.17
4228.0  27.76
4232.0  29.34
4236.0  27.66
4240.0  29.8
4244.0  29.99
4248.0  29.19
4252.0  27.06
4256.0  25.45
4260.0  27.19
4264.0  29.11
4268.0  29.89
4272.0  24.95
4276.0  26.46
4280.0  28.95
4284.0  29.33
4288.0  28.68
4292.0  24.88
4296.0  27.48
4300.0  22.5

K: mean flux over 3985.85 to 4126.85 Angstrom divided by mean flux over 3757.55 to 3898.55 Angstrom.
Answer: 1.43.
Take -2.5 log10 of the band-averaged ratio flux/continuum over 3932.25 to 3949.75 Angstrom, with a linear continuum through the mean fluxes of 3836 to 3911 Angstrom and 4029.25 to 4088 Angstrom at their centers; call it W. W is 0.218 mag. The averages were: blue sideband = 19.8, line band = 18.5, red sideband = 27.5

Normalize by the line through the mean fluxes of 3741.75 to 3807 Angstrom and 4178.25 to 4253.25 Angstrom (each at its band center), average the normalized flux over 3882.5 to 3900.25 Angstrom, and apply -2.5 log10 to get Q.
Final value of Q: 0.15 mag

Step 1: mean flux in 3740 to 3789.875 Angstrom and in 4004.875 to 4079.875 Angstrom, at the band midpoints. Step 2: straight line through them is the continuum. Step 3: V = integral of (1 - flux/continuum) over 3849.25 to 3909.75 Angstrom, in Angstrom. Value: 3.9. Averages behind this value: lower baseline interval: 17.7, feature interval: 20.4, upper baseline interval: 27.7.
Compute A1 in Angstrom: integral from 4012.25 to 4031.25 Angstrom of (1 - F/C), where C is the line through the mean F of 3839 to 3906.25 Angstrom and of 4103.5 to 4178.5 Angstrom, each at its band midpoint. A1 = -3.7 Angstrom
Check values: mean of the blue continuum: 19.7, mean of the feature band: 28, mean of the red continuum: 26.4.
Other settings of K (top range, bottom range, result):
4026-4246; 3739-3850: 1.54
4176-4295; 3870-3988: 1.37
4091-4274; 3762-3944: 1.39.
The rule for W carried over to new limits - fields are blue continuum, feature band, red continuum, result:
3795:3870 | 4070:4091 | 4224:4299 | -0.11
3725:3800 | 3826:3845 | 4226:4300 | 0.27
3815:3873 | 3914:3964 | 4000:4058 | 0.13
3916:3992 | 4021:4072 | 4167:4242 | -0.21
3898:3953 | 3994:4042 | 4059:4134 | -0.16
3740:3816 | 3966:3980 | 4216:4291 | 0.31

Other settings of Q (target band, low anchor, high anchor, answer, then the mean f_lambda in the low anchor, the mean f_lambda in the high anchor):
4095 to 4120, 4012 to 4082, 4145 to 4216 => 0.17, 27.7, 27.6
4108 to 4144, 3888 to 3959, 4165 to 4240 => -0.01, 21.3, 27.8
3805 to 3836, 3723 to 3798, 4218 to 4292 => 0.09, 18.4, 28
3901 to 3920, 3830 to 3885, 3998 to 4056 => -0.18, 18.8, 27.9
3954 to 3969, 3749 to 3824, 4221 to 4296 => 0.14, 18.1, 27.9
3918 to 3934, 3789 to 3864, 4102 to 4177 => 0.05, 18.2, 26.3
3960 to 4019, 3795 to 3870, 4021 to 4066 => 0.12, 18.6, 28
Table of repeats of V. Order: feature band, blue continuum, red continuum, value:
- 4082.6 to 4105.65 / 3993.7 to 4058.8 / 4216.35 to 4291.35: 3.13 Angstrom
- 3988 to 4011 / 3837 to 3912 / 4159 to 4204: -2.91 Angstrom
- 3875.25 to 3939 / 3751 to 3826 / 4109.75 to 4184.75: 2.45 Angstrom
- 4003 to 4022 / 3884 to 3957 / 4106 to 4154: -3.21 Angstrom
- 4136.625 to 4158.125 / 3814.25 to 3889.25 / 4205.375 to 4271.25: -0.53 Angstrom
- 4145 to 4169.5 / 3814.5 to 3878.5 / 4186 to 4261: -0.65 Angstrom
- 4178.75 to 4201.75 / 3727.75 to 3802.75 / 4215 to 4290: -0.76 Angstrom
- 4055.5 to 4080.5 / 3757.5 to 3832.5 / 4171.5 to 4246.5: -2.29 Angstrom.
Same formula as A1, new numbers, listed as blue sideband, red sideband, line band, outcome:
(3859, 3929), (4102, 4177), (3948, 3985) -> 4.16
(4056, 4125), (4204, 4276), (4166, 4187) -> 0.22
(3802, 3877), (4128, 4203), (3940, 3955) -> -0.16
